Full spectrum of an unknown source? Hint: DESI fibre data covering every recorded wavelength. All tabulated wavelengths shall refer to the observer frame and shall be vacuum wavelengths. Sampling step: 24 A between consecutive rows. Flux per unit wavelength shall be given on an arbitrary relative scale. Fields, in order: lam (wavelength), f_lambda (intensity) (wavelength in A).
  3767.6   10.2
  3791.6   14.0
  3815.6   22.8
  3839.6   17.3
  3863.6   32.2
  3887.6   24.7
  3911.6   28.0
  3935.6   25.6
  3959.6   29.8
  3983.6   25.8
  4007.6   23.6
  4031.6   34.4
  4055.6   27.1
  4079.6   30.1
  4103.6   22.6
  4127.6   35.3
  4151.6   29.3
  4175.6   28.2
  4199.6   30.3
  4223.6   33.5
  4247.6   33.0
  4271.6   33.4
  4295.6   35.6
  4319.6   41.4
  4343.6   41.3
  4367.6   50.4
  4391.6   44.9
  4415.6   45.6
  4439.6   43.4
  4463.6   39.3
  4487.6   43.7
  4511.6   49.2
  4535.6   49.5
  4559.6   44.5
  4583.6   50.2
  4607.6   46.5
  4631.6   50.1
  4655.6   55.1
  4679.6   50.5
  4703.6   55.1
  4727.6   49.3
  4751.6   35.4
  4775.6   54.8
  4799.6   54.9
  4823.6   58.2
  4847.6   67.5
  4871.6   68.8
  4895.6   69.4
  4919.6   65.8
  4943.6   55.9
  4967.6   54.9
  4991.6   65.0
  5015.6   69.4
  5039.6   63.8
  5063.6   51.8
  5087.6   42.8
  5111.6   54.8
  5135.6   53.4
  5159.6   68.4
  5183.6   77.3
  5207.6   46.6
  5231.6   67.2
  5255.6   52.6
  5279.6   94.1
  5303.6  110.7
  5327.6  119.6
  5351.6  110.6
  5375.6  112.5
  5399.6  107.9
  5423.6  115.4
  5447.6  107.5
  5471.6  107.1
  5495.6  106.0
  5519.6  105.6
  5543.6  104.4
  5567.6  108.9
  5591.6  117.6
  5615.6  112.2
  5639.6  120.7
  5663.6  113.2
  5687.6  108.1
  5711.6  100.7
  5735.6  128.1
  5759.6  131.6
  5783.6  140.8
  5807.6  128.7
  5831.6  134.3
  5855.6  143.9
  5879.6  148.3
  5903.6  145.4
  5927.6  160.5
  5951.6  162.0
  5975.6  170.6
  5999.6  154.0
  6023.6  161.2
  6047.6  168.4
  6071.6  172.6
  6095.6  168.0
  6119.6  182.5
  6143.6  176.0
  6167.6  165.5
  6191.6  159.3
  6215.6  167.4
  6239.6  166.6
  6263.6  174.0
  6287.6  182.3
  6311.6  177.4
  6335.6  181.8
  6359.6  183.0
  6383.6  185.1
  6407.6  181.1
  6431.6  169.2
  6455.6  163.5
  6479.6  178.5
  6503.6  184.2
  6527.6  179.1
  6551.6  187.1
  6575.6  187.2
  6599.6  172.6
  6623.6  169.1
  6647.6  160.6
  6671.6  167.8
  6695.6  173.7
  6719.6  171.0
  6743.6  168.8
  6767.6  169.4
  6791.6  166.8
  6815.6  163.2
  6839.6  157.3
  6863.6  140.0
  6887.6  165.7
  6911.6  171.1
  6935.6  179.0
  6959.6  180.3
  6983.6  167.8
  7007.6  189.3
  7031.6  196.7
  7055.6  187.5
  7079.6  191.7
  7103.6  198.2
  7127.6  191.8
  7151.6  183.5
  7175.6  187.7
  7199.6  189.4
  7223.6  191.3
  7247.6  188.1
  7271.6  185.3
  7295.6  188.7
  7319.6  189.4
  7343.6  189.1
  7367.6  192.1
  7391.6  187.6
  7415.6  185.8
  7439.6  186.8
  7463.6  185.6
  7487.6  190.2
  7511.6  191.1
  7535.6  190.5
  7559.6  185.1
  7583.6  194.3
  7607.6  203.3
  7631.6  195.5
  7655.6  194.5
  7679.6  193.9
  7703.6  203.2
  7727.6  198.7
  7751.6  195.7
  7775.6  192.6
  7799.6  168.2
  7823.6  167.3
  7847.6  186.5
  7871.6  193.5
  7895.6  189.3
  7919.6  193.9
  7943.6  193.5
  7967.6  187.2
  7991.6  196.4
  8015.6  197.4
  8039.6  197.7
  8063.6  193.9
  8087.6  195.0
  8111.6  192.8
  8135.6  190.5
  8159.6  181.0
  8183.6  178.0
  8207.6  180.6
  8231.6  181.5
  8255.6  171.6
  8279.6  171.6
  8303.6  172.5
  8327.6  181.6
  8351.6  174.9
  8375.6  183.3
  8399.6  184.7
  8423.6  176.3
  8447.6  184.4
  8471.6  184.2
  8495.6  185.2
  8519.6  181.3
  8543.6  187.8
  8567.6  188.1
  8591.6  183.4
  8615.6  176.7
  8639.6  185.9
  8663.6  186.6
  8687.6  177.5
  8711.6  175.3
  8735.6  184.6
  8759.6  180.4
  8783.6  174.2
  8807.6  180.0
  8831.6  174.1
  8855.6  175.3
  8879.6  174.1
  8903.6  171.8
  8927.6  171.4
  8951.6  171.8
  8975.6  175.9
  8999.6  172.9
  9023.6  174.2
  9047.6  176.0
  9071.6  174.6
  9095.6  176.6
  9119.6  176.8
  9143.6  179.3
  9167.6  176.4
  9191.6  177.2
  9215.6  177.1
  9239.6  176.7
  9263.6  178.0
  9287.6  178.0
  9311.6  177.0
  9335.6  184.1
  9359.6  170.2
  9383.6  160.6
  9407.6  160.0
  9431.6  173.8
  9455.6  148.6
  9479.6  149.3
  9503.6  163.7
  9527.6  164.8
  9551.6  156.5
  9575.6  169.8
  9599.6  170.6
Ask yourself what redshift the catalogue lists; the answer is 0.325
